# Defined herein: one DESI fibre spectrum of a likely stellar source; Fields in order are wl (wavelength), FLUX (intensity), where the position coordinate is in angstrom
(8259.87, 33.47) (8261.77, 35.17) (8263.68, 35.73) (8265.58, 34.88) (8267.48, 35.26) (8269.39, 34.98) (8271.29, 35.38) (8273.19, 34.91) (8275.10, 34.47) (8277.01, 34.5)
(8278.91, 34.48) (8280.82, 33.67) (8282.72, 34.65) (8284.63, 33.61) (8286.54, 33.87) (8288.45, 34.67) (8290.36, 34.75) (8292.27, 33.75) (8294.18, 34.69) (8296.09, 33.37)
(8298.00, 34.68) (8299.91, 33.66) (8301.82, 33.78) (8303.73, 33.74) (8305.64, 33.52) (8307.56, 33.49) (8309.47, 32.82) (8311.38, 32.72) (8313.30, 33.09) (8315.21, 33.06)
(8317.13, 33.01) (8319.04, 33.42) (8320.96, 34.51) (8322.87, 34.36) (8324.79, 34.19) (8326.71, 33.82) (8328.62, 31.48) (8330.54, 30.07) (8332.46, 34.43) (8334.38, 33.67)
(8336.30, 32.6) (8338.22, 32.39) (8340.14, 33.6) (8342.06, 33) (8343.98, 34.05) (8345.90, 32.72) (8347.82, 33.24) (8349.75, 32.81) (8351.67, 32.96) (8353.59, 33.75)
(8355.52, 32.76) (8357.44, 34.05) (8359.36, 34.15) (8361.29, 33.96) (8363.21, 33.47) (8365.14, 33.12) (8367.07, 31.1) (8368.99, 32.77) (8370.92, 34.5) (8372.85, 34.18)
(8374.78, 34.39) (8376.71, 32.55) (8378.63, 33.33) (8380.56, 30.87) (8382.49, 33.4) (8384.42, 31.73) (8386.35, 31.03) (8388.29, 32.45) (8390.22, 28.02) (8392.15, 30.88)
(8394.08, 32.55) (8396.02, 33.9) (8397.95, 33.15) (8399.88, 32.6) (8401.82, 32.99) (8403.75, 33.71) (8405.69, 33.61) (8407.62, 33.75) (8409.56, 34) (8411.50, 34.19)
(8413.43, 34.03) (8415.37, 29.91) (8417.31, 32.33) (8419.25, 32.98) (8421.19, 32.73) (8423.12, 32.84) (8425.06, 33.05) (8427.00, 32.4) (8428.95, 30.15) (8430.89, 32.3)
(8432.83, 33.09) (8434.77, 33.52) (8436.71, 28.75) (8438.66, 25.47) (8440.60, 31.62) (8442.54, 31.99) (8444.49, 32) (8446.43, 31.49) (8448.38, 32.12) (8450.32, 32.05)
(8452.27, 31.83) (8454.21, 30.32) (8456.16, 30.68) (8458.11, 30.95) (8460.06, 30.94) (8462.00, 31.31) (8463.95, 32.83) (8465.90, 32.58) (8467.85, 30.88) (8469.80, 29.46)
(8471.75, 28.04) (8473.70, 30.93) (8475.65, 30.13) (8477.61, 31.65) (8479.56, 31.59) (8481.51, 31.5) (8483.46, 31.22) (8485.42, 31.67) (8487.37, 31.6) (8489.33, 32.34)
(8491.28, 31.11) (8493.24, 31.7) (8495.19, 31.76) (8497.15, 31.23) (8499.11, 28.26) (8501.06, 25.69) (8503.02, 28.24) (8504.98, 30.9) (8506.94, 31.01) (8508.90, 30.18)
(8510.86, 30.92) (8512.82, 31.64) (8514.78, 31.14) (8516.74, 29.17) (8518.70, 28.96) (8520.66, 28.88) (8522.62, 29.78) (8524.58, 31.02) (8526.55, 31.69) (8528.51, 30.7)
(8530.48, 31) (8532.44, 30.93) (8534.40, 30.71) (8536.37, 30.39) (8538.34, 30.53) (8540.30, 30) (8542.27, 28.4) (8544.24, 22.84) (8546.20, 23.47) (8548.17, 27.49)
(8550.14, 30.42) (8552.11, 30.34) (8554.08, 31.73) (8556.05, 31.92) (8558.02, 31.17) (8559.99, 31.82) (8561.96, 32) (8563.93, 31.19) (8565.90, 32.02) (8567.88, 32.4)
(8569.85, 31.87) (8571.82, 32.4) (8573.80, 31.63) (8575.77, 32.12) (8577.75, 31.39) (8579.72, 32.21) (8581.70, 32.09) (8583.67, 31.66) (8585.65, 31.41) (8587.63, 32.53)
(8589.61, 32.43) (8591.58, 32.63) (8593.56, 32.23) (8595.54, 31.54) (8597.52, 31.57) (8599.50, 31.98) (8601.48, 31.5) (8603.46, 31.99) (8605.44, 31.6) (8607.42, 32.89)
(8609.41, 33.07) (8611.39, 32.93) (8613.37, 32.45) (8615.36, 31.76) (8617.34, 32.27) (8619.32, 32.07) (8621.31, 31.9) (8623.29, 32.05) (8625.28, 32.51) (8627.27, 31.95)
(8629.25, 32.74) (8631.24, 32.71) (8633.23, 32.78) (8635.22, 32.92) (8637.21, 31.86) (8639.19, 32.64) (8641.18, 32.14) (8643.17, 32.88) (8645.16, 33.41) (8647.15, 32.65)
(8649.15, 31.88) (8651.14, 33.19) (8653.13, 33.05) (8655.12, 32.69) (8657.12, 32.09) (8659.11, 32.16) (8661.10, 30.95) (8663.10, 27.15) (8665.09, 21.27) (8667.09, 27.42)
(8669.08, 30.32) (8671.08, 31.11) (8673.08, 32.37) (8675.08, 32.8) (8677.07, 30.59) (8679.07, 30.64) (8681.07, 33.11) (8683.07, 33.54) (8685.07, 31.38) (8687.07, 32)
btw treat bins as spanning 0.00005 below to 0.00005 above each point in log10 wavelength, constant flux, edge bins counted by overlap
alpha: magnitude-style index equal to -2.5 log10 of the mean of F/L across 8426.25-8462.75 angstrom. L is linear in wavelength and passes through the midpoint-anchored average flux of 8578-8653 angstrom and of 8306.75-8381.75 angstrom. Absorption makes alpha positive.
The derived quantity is 0.06 mag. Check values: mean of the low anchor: 33.2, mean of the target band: 31.2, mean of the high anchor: 32.3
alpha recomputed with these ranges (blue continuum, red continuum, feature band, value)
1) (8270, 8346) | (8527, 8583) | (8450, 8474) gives 0.03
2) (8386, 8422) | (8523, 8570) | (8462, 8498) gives 0.00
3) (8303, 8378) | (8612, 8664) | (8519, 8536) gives 0.07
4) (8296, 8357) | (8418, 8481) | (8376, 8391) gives 0.02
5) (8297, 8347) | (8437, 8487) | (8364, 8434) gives -0.02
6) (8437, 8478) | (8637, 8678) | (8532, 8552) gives 0.09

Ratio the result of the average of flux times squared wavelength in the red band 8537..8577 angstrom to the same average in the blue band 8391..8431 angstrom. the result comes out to 0.96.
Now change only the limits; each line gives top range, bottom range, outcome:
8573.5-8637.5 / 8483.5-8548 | 1.10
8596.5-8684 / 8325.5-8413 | 1.03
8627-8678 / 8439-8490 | 1.05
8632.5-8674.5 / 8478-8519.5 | 1.06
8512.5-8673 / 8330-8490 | 1.01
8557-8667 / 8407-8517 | 1.06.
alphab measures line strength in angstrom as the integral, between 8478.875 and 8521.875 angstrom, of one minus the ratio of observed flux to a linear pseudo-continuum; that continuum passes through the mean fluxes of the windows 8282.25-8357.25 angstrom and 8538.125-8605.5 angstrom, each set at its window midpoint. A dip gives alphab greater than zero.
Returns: 1.6 angstrom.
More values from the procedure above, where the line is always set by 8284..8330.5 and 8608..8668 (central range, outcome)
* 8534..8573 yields 2.5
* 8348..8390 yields 0.4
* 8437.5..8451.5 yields 0.8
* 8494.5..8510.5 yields 1.4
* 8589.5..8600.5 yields 0.0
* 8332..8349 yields 0.1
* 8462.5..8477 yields 0.9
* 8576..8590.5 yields 0.0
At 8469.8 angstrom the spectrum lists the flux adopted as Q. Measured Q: 29.46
